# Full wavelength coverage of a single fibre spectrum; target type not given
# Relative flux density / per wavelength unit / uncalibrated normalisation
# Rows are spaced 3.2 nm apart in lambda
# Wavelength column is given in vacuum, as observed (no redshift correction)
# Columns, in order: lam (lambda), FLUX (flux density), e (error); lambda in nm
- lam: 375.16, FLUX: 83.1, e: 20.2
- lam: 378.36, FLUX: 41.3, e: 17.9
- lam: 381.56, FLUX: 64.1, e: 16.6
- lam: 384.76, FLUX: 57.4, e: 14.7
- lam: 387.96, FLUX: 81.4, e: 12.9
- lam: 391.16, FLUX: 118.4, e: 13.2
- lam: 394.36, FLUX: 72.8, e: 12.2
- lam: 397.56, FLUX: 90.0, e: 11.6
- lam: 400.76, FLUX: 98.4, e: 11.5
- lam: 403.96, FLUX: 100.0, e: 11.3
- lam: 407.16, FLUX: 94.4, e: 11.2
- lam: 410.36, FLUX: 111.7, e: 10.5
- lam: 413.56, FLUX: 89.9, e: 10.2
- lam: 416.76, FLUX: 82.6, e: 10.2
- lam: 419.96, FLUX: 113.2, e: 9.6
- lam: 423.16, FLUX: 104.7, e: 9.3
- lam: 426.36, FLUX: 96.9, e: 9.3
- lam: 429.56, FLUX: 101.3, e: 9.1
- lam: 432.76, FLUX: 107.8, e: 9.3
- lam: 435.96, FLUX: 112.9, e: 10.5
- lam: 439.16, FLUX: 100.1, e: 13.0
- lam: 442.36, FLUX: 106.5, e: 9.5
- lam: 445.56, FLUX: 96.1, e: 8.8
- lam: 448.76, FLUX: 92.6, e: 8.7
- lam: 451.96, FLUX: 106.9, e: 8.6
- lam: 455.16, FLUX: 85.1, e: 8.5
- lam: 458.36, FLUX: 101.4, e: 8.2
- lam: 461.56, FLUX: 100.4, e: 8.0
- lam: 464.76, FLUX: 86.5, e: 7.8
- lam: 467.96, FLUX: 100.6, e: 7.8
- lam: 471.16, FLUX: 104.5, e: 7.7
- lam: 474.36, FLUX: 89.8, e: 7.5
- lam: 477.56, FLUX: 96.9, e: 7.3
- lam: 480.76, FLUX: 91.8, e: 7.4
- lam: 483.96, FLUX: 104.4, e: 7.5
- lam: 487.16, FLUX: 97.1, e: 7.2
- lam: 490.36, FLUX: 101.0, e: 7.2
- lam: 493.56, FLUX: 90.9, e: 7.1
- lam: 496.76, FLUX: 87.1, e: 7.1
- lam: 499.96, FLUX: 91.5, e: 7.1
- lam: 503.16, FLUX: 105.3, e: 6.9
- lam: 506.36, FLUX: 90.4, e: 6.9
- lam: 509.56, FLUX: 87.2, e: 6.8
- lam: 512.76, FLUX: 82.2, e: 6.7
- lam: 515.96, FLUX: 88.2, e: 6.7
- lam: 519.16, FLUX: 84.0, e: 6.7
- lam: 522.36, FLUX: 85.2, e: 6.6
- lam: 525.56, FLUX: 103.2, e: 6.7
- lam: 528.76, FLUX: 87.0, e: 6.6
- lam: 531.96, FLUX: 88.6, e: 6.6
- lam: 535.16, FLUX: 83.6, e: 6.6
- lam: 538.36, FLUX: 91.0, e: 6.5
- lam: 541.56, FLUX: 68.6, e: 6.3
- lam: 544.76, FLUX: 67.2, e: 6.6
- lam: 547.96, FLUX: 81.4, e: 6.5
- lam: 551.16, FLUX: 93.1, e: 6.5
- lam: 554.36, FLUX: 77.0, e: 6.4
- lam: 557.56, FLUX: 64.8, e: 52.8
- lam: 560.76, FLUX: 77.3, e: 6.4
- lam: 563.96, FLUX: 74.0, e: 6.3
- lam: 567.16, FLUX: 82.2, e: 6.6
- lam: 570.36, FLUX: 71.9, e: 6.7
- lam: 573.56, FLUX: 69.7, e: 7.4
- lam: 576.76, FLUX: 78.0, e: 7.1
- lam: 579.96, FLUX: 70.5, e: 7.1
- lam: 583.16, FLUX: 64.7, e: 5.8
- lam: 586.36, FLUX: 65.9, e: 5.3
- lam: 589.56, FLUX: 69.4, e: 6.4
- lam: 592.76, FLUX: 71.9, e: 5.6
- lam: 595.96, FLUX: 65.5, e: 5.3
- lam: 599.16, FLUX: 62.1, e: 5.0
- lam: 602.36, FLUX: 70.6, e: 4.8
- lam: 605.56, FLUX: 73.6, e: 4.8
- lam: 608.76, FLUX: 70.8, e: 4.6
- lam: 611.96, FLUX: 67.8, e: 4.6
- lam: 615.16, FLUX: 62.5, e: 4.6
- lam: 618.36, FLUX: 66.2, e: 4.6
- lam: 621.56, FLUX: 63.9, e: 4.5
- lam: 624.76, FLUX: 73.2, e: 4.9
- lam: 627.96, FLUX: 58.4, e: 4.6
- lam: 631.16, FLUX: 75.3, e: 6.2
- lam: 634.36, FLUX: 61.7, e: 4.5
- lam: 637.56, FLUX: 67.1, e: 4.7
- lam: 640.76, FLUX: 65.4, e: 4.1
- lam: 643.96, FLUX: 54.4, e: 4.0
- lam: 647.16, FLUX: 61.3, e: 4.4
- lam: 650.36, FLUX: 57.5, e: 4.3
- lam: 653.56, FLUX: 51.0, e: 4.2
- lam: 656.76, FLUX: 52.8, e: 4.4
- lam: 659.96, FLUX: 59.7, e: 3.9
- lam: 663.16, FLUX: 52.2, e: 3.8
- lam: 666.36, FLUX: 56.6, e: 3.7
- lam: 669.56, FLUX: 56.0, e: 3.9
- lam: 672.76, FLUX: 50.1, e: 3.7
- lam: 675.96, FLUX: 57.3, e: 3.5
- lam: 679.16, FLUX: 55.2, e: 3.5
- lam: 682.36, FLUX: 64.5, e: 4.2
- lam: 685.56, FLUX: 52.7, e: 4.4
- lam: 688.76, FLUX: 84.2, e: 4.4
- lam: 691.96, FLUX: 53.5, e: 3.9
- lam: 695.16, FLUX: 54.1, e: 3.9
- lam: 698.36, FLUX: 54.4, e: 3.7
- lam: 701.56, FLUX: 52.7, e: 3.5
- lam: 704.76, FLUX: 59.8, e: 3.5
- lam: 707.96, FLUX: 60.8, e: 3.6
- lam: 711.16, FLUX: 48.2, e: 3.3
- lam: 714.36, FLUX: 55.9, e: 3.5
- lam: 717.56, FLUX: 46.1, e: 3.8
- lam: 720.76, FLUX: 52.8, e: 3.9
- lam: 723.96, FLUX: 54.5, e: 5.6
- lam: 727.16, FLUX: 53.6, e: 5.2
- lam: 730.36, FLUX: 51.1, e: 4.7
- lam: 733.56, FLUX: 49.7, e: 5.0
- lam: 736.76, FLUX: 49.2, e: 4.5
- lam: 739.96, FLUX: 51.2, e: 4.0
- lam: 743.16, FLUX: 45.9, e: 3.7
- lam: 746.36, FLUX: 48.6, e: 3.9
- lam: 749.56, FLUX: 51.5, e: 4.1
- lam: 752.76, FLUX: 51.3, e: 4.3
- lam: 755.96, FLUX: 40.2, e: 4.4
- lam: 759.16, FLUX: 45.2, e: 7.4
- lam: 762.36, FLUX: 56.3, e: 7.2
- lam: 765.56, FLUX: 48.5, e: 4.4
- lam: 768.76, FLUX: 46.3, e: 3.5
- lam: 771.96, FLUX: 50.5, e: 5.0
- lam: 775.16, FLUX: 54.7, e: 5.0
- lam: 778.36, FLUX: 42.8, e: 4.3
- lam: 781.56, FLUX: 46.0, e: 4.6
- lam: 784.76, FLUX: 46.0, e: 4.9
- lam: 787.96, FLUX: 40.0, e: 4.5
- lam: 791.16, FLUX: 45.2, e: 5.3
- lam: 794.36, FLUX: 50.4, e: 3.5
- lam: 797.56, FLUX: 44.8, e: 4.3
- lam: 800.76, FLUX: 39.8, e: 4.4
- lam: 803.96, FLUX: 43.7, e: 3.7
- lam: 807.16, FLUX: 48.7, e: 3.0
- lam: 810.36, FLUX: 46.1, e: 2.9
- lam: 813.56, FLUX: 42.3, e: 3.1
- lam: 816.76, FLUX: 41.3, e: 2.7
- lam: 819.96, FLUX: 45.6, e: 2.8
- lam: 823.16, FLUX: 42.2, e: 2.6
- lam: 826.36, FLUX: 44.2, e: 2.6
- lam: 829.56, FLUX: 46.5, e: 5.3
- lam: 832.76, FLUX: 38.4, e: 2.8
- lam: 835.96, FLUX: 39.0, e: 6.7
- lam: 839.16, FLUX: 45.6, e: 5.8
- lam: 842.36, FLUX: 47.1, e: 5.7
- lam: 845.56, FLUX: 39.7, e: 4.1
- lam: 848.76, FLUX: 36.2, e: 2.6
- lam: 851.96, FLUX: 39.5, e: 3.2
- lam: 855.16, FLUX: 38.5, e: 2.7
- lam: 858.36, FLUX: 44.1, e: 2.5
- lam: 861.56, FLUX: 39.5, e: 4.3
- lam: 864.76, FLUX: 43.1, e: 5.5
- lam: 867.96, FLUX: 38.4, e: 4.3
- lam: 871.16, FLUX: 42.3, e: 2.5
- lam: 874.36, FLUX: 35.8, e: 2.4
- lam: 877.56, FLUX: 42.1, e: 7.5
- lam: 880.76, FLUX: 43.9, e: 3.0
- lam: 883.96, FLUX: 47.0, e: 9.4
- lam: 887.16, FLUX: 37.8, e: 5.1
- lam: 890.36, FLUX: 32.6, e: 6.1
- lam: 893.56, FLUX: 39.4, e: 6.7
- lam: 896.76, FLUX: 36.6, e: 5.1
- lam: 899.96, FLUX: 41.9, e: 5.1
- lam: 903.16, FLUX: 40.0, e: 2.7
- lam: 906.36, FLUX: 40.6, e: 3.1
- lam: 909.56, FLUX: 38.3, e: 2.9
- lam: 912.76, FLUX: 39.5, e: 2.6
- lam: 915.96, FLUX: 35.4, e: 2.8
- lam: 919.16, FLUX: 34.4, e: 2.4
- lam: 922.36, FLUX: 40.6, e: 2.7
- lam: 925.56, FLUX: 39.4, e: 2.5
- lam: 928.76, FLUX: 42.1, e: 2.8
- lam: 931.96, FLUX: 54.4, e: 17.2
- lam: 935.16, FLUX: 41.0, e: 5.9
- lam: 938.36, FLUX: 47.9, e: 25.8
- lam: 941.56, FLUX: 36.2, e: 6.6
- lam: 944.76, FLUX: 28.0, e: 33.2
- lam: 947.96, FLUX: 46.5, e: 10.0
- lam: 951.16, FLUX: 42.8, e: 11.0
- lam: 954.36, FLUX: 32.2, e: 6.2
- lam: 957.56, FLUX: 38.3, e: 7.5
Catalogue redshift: 0.049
